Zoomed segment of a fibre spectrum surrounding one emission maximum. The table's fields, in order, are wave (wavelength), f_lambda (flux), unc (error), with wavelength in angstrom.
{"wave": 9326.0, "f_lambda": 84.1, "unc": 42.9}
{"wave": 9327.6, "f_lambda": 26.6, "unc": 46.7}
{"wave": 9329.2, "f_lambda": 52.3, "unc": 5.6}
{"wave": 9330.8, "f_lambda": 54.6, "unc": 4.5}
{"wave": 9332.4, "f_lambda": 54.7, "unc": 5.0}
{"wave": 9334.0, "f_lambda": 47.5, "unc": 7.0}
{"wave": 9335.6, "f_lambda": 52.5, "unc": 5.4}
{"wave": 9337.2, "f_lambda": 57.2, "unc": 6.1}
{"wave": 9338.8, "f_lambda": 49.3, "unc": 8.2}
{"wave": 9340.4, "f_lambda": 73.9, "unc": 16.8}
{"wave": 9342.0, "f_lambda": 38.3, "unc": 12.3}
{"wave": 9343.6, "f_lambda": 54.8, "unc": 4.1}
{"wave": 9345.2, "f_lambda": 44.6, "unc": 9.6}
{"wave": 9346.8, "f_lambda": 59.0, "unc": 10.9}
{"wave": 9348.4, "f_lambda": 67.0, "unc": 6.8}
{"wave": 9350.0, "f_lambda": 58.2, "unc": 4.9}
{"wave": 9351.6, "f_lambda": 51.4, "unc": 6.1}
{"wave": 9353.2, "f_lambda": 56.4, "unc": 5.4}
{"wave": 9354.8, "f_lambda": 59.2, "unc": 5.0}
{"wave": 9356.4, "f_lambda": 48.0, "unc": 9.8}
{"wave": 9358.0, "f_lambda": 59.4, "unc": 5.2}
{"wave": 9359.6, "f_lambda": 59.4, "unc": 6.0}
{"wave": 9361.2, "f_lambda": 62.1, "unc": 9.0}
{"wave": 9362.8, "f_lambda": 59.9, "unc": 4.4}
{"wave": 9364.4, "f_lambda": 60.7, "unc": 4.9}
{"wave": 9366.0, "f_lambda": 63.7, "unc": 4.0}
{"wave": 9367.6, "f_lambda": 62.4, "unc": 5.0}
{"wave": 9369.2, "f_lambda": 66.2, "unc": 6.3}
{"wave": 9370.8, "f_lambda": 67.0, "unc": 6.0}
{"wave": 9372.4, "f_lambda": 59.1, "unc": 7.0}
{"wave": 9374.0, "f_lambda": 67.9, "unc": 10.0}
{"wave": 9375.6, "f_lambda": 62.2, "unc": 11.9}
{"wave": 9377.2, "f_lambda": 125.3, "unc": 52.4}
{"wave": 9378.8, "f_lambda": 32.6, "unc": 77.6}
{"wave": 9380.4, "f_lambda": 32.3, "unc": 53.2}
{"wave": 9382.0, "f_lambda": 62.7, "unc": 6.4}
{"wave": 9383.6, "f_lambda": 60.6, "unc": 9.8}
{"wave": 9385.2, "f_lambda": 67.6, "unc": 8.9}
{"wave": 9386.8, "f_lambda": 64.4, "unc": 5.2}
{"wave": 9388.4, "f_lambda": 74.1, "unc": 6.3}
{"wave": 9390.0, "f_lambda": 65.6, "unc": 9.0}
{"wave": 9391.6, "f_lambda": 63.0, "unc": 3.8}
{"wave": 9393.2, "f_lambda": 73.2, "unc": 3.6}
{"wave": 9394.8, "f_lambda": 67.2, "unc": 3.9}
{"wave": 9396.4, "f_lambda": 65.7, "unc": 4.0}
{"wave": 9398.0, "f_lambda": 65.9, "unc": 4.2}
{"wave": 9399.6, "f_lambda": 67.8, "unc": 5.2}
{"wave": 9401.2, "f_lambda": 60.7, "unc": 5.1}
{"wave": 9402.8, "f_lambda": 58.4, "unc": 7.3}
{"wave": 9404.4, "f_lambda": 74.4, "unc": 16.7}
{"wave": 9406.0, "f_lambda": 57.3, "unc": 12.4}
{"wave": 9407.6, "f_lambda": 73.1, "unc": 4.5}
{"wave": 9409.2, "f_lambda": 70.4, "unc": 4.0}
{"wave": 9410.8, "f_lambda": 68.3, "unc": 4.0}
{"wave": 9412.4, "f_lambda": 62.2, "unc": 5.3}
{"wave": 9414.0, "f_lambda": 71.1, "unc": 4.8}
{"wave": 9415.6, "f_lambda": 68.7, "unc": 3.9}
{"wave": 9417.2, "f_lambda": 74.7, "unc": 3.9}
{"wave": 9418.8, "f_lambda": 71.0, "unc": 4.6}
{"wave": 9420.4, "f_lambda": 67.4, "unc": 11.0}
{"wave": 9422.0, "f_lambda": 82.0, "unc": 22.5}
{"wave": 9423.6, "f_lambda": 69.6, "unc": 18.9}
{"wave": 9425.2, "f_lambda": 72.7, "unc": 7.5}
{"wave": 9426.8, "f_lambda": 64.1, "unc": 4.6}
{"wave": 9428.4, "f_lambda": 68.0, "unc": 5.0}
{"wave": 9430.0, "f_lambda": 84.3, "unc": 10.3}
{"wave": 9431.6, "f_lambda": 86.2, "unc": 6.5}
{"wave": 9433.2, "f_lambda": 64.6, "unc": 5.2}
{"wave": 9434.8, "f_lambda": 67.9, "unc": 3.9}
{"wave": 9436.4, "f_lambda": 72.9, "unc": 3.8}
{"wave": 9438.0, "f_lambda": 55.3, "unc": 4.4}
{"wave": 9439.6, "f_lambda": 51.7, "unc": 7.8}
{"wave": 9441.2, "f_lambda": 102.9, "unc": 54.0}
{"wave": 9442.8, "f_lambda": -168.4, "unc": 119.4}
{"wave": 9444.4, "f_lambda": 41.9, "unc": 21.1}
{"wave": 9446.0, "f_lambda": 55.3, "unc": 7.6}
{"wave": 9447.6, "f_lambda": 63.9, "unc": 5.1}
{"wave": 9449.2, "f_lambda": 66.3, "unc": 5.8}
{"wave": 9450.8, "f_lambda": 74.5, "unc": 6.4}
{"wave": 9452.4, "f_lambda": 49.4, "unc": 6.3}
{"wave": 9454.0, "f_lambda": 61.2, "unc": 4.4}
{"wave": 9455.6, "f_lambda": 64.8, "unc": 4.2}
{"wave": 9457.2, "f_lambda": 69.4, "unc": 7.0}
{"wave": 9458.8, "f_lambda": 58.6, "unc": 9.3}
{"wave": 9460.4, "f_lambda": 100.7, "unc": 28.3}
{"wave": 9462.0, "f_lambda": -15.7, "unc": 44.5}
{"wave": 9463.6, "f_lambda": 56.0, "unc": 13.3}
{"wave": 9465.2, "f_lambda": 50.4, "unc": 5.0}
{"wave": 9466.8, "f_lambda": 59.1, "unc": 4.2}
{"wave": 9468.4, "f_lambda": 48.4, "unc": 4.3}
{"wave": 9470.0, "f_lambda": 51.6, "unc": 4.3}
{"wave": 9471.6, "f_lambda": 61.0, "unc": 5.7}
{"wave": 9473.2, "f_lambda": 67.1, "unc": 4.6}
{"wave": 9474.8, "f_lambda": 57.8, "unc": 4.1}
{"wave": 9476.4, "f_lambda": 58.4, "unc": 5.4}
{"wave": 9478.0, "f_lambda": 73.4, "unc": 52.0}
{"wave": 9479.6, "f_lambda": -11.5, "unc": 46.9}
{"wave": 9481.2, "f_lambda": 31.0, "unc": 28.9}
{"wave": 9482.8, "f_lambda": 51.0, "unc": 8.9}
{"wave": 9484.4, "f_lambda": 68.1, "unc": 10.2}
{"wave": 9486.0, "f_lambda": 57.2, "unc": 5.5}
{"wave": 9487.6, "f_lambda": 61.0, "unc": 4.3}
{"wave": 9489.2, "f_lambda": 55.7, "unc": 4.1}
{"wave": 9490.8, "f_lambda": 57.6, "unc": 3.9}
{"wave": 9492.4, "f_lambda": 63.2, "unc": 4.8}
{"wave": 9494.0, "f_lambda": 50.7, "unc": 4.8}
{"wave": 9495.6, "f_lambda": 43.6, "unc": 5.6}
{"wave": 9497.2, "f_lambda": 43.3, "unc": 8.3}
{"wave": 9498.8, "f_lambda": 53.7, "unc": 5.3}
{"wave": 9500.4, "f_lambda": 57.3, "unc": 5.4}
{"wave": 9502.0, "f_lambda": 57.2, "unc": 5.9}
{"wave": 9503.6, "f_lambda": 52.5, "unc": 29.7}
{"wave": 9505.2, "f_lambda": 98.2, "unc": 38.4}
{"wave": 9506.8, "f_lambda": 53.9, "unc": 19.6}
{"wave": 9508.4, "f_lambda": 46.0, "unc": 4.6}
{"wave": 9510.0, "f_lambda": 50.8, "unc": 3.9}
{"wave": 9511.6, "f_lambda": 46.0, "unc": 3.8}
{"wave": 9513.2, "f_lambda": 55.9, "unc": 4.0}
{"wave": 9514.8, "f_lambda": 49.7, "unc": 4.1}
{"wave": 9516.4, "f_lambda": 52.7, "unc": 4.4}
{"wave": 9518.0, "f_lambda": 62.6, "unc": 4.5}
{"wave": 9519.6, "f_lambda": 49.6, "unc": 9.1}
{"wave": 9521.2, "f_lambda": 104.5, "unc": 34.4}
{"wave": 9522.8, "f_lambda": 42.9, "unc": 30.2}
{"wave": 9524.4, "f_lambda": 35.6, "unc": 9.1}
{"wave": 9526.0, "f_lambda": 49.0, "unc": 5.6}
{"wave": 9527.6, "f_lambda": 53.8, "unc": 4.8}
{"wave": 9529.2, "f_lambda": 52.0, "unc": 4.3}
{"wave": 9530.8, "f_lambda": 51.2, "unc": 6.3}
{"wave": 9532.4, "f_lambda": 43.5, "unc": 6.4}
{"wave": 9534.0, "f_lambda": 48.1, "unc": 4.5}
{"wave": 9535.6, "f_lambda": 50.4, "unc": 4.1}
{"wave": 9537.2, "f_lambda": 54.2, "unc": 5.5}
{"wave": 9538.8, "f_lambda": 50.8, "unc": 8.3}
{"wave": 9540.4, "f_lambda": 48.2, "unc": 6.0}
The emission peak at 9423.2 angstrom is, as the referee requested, Mg II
